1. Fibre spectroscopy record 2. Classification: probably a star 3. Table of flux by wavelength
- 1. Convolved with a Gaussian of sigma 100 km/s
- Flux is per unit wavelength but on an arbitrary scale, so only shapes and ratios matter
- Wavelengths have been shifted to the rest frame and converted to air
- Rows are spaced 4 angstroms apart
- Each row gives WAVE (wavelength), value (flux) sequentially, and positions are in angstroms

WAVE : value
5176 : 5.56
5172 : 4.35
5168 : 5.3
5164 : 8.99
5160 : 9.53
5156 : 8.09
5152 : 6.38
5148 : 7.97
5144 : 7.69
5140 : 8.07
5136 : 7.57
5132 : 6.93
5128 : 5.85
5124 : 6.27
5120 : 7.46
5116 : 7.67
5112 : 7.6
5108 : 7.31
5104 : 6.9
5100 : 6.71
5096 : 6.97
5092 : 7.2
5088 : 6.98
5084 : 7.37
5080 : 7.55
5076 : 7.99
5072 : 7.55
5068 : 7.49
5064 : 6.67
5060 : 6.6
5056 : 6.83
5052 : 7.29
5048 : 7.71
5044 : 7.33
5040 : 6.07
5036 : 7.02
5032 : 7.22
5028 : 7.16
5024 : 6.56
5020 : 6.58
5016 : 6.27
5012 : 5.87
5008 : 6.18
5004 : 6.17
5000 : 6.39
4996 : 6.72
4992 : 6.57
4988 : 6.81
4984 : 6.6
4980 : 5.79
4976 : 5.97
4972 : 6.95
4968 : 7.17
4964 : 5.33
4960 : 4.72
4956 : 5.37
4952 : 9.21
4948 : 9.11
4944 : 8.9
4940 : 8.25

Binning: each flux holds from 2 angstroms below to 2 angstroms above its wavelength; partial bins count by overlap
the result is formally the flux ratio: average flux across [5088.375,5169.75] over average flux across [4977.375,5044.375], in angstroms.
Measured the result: 1.1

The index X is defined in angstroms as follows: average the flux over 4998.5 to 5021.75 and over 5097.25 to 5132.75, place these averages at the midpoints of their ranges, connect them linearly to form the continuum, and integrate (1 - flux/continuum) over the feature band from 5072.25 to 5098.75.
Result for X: -2.3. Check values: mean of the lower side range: 6.24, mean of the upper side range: 6.97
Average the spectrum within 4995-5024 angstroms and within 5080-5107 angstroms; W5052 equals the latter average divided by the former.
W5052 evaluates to 1.1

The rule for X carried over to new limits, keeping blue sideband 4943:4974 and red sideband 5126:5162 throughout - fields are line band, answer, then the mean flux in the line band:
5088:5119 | 1.1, 7.19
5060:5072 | 0.4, 7.08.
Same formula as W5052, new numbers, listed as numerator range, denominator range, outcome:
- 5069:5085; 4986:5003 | 1.16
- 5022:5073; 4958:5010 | 1.12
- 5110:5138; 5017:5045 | 1.04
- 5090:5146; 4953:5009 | 1.15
